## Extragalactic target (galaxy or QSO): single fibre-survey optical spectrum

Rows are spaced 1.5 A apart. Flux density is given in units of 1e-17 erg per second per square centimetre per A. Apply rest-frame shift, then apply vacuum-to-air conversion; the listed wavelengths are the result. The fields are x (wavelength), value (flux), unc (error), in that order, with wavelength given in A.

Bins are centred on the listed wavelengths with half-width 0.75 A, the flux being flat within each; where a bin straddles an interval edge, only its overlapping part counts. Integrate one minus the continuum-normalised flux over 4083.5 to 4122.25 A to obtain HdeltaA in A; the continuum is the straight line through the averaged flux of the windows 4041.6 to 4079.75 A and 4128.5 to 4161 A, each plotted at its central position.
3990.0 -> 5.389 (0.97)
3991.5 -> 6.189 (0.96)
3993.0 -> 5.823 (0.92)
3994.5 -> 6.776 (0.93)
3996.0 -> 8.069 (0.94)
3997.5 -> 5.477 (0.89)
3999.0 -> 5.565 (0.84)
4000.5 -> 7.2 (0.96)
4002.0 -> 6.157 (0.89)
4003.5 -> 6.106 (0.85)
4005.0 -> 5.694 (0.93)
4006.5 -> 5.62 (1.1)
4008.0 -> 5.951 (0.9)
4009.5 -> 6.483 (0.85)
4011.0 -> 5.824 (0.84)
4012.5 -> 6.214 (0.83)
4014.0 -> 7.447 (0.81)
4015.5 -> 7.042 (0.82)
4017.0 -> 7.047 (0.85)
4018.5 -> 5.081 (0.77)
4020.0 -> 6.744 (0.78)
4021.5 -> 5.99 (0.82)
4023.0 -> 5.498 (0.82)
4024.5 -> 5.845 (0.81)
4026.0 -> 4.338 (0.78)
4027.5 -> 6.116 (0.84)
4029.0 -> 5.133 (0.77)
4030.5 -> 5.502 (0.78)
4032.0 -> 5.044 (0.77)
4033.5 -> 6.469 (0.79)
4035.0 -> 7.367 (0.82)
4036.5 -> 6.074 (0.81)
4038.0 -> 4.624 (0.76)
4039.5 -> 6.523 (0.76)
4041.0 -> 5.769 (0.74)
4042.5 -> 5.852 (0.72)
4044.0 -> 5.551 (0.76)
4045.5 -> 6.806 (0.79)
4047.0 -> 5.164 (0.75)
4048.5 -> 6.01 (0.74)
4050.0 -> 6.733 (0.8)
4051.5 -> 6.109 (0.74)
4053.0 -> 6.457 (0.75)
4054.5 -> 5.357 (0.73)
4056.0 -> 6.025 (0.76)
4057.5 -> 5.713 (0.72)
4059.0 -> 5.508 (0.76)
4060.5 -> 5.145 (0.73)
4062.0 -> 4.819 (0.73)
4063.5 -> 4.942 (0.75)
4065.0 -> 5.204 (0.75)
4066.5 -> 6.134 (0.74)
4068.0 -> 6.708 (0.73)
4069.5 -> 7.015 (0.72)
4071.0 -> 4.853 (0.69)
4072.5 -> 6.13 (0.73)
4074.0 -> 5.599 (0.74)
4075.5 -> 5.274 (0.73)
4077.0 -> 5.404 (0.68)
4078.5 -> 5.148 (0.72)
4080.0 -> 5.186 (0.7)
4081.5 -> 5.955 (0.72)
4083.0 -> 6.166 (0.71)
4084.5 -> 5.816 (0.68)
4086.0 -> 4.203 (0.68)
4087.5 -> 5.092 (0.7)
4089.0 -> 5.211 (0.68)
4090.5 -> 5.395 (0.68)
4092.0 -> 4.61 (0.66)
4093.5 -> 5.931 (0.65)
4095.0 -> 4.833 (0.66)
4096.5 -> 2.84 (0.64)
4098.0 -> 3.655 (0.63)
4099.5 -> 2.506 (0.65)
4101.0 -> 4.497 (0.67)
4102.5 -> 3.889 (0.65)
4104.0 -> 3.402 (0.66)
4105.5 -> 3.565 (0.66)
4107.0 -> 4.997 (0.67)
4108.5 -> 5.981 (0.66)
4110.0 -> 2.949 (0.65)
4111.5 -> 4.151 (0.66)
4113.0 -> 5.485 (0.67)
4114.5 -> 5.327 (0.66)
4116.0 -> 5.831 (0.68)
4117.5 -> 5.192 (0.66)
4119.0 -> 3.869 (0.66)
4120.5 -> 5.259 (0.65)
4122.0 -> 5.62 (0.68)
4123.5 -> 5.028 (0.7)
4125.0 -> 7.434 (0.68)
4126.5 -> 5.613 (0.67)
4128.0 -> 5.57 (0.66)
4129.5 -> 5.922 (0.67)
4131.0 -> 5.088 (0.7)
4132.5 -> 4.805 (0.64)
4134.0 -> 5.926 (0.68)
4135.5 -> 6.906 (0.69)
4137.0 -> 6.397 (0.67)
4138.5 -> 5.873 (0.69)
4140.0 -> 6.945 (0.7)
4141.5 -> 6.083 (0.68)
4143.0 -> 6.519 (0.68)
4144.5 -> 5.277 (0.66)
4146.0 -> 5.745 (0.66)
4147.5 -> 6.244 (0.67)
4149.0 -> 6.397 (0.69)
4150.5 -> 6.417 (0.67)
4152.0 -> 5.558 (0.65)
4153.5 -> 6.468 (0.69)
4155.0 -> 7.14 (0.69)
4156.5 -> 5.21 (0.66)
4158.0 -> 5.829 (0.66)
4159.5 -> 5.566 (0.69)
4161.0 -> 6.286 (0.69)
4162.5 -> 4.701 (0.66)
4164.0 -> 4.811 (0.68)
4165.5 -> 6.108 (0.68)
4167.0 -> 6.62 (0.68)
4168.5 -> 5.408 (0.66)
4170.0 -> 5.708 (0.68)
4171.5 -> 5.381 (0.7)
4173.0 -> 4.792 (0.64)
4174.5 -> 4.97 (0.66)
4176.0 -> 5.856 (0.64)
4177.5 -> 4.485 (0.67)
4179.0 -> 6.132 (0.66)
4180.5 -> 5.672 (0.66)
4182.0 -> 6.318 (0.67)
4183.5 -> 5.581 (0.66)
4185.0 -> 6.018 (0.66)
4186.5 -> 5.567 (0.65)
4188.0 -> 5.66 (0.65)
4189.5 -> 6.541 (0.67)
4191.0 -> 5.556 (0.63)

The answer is 8.3 A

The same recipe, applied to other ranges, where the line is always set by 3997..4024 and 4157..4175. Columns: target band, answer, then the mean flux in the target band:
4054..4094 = 2.77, 5.5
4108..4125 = 1.96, 5.07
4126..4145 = -0.95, 5.93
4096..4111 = 5.01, 3.85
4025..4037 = 0.67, 5.75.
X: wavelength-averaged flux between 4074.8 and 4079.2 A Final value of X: 5.28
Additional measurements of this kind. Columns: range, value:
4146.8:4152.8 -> 6.16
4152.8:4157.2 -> 6.28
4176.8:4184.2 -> 5.65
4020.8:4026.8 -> 5.42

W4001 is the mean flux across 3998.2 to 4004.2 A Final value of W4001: 6.25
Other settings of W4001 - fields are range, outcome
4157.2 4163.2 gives 5.6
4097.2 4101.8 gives 3.55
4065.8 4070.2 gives 6.62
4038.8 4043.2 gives 6.04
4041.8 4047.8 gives 5.84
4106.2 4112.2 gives 4.51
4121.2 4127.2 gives 5.92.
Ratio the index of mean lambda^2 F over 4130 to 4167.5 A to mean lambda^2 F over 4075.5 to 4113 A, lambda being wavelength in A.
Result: 1.31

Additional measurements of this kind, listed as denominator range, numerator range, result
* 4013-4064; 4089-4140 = 0.89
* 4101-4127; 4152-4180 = 1.18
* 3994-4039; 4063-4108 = 0.85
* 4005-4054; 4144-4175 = 1.02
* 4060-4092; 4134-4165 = 1.14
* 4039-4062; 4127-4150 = 1.06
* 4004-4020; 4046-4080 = 0.93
